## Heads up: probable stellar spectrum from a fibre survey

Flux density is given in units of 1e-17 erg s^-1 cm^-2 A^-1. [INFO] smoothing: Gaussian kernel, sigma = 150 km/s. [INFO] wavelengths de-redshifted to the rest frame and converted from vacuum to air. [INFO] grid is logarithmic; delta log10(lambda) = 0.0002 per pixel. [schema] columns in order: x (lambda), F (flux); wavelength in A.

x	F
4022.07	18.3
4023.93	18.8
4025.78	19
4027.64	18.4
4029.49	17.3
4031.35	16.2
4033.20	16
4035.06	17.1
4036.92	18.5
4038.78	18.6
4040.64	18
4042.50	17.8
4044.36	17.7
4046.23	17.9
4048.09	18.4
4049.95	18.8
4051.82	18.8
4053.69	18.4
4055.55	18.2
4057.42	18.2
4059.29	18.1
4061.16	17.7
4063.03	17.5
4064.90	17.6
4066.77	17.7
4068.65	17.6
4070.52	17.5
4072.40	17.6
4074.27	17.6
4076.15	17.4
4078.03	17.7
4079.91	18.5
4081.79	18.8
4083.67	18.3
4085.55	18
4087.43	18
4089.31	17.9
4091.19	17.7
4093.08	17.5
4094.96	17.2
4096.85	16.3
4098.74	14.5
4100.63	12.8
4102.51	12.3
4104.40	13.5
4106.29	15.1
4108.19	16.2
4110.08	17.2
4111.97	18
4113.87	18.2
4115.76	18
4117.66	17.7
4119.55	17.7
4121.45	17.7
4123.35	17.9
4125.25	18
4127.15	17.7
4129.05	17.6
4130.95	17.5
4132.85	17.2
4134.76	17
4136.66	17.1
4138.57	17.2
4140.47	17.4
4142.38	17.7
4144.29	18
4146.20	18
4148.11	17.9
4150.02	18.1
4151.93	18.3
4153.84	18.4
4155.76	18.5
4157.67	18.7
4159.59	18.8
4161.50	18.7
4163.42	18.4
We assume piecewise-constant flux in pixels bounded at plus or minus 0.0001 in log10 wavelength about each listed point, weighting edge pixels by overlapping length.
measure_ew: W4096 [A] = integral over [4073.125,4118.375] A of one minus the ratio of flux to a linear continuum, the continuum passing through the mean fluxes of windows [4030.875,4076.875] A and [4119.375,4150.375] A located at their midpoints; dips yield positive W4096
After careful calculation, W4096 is 2.2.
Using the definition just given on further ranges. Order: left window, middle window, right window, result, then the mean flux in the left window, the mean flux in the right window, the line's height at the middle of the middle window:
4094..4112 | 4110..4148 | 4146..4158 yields -2.0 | 15.2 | 18.3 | 16.8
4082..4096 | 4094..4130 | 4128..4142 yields 2.2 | 17.8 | 17.3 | 17.6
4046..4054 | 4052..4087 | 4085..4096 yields 0.4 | 18.5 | 17.7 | 18.1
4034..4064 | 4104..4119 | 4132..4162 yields 0.9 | 18.1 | 17.9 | 18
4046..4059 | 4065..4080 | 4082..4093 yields 0.4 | 18.4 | 18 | 18.2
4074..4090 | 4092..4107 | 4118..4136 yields 2.5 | 18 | 17.6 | 17.9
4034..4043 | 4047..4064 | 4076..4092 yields -0.2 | 18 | 18.1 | 18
